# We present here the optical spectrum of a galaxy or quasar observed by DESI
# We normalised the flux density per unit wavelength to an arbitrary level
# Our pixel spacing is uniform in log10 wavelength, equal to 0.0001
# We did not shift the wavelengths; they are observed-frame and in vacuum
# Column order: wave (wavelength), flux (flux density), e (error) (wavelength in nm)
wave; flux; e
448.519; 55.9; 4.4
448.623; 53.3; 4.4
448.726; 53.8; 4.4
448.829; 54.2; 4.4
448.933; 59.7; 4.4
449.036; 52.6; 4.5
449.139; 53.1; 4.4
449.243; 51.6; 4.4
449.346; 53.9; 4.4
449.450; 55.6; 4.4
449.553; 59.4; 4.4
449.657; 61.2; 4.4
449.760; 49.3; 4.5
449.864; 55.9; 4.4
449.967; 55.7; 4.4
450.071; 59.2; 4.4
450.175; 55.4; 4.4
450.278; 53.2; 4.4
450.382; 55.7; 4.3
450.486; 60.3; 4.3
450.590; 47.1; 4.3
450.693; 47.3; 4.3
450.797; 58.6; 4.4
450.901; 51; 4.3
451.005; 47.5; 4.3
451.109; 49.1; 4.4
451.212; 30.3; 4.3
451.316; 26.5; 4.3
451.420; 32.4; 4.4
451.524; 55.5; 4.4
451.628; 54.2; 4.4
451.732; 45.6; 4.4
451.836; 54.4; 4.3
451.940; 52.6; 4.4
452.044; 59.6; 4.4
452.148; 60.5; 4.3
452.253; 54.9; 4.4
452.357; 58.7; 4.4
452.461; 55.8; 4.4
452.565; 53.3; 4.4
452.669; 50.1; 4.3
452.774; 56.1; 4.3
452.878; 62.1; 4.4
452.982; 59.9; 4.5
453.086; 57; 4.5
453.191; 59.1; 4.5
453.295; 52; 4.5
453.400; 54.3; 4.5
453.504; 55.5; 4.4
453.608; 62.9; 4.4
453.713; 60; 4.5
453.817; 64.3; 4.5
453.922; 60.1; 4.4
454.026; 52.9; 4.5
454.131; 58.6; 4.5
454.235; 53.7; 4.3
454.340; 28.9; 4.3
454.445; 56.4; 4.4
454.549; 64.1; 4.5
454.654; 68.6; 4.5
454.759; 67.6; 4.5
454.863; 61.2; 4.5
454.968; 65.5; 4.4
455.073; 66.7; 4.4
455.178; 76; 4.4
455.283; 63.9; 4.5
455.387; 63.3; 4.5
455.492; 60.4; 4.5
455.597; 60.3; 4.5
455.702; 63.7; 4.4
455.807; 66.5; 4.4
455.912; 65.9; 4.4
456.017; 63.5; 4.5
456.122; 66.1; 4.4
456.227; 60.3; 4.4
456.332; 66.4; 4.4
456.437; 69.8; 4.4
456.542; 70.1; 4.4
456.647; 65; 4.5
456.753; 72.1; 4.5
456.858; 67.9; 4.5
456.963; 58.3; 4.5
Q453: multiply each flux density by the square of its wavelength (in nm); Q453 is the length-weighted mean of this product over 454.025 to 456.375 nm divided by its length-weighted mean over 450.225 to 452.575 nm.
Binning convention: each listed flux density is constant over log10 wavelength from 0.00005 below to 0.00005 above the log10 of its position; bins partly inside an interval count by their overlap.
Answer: 1.25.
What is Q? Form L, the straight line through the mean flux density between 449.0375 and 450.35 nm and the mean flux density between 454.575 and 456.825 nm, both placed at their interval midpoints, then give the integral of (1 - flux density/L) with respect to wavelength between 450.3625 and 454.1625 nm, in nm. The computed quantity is 0.41 nm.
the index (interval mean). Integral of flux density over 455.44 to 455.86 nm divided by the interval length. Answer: 62.7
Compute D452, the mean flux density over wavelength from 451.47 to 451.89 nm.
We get 52.3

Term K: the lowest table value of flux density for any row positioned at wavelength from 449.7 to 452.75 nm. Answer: 26.5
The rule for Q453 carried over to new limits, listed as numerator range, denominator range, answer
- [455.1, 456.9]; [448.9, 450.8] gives 1.24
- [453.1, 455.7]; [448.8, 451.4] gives 1.18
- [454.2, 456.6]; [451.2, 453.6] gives 1.21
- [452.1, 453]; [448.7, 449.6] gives 1.05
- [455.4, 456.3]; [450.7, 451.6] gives 1.46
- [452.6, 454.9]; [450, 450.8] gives 1.07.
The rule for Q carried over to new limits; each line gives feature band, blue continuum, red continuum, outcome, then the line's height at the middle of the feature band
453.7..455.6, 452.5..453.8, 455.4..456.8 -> 0.019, 61.2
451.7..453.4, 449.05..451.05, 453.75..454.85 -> 0.015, 56.3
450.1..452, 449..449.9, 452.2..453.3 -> 0.228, 55.6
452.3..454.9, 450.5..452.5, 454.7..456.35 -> 0.010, 57.6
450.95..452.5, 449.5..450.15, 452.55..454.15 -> 0.217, 57.1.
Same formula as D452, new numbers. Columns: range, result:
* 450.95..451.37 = 38.4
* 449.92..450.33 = 55.8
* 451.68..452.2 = 54.6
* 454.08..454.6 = 52.3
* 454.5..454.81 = 66.7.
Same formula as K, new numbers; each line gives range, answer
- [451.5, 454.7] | 28.9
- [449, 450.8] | 47.1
